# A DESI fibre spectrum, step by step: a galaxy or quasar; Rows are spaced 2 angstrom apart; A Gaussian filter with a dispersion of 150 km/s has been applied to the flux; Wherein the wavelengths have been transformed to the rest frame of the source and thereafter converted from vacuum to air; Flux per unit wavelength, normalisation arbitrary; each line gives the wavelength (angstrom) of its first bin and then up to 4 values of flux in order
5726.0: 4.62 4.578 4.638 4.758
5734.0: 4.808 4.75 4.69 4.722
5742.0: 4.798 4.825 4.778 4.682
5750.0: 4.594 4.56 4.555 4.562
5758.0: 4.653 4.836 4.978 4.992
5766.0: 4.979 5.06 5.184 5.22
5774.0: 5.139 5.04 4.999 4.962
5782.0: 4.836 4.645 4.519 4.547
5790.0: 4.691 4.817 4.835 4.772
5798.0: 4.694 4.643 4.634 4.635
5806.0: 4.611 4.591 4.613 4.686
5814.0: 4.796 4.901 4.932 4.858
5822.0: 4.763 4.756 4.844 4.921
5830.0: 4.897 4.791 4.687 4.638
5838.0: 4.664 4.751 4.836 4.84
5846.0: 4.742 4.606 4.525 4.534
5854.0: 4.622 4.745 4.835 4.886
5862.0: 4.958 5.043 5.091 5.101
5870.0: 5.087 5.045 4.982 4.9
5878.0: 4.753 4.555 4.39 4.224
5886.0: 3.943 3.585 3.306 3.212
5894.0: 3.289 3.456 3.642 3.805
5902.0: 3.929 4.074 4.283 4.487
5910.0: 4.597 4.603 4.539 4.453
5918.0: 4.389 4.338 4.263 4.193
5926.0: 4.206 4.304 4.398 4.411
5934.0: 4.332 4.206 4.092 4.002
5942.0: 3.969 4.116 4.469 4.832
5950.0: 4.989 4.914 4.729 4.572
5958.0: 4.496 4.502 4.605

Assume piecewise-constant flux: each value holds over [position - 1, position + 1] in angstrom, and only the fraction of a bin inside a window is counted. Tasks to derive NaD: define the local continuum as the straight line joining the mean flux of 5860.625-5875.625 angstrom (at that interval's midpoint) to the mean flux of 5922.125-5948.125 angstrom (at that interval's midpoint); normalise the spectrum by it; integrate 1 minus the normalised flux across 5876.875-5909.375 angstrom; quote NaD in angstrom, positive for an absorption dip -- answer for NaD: 5.5 angstrom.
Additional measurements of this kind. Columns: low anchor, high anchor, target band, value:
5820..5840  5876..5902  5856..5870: -2.3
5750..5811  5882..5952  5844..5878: -3.4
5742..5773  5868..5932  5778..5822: -0.7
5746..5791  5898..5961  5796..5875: -2.7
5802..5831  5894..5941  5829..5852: -0.4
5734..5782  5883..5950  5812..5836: -1.4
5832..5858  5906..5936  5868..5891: 0.5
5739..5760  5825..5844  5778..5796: -0.1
